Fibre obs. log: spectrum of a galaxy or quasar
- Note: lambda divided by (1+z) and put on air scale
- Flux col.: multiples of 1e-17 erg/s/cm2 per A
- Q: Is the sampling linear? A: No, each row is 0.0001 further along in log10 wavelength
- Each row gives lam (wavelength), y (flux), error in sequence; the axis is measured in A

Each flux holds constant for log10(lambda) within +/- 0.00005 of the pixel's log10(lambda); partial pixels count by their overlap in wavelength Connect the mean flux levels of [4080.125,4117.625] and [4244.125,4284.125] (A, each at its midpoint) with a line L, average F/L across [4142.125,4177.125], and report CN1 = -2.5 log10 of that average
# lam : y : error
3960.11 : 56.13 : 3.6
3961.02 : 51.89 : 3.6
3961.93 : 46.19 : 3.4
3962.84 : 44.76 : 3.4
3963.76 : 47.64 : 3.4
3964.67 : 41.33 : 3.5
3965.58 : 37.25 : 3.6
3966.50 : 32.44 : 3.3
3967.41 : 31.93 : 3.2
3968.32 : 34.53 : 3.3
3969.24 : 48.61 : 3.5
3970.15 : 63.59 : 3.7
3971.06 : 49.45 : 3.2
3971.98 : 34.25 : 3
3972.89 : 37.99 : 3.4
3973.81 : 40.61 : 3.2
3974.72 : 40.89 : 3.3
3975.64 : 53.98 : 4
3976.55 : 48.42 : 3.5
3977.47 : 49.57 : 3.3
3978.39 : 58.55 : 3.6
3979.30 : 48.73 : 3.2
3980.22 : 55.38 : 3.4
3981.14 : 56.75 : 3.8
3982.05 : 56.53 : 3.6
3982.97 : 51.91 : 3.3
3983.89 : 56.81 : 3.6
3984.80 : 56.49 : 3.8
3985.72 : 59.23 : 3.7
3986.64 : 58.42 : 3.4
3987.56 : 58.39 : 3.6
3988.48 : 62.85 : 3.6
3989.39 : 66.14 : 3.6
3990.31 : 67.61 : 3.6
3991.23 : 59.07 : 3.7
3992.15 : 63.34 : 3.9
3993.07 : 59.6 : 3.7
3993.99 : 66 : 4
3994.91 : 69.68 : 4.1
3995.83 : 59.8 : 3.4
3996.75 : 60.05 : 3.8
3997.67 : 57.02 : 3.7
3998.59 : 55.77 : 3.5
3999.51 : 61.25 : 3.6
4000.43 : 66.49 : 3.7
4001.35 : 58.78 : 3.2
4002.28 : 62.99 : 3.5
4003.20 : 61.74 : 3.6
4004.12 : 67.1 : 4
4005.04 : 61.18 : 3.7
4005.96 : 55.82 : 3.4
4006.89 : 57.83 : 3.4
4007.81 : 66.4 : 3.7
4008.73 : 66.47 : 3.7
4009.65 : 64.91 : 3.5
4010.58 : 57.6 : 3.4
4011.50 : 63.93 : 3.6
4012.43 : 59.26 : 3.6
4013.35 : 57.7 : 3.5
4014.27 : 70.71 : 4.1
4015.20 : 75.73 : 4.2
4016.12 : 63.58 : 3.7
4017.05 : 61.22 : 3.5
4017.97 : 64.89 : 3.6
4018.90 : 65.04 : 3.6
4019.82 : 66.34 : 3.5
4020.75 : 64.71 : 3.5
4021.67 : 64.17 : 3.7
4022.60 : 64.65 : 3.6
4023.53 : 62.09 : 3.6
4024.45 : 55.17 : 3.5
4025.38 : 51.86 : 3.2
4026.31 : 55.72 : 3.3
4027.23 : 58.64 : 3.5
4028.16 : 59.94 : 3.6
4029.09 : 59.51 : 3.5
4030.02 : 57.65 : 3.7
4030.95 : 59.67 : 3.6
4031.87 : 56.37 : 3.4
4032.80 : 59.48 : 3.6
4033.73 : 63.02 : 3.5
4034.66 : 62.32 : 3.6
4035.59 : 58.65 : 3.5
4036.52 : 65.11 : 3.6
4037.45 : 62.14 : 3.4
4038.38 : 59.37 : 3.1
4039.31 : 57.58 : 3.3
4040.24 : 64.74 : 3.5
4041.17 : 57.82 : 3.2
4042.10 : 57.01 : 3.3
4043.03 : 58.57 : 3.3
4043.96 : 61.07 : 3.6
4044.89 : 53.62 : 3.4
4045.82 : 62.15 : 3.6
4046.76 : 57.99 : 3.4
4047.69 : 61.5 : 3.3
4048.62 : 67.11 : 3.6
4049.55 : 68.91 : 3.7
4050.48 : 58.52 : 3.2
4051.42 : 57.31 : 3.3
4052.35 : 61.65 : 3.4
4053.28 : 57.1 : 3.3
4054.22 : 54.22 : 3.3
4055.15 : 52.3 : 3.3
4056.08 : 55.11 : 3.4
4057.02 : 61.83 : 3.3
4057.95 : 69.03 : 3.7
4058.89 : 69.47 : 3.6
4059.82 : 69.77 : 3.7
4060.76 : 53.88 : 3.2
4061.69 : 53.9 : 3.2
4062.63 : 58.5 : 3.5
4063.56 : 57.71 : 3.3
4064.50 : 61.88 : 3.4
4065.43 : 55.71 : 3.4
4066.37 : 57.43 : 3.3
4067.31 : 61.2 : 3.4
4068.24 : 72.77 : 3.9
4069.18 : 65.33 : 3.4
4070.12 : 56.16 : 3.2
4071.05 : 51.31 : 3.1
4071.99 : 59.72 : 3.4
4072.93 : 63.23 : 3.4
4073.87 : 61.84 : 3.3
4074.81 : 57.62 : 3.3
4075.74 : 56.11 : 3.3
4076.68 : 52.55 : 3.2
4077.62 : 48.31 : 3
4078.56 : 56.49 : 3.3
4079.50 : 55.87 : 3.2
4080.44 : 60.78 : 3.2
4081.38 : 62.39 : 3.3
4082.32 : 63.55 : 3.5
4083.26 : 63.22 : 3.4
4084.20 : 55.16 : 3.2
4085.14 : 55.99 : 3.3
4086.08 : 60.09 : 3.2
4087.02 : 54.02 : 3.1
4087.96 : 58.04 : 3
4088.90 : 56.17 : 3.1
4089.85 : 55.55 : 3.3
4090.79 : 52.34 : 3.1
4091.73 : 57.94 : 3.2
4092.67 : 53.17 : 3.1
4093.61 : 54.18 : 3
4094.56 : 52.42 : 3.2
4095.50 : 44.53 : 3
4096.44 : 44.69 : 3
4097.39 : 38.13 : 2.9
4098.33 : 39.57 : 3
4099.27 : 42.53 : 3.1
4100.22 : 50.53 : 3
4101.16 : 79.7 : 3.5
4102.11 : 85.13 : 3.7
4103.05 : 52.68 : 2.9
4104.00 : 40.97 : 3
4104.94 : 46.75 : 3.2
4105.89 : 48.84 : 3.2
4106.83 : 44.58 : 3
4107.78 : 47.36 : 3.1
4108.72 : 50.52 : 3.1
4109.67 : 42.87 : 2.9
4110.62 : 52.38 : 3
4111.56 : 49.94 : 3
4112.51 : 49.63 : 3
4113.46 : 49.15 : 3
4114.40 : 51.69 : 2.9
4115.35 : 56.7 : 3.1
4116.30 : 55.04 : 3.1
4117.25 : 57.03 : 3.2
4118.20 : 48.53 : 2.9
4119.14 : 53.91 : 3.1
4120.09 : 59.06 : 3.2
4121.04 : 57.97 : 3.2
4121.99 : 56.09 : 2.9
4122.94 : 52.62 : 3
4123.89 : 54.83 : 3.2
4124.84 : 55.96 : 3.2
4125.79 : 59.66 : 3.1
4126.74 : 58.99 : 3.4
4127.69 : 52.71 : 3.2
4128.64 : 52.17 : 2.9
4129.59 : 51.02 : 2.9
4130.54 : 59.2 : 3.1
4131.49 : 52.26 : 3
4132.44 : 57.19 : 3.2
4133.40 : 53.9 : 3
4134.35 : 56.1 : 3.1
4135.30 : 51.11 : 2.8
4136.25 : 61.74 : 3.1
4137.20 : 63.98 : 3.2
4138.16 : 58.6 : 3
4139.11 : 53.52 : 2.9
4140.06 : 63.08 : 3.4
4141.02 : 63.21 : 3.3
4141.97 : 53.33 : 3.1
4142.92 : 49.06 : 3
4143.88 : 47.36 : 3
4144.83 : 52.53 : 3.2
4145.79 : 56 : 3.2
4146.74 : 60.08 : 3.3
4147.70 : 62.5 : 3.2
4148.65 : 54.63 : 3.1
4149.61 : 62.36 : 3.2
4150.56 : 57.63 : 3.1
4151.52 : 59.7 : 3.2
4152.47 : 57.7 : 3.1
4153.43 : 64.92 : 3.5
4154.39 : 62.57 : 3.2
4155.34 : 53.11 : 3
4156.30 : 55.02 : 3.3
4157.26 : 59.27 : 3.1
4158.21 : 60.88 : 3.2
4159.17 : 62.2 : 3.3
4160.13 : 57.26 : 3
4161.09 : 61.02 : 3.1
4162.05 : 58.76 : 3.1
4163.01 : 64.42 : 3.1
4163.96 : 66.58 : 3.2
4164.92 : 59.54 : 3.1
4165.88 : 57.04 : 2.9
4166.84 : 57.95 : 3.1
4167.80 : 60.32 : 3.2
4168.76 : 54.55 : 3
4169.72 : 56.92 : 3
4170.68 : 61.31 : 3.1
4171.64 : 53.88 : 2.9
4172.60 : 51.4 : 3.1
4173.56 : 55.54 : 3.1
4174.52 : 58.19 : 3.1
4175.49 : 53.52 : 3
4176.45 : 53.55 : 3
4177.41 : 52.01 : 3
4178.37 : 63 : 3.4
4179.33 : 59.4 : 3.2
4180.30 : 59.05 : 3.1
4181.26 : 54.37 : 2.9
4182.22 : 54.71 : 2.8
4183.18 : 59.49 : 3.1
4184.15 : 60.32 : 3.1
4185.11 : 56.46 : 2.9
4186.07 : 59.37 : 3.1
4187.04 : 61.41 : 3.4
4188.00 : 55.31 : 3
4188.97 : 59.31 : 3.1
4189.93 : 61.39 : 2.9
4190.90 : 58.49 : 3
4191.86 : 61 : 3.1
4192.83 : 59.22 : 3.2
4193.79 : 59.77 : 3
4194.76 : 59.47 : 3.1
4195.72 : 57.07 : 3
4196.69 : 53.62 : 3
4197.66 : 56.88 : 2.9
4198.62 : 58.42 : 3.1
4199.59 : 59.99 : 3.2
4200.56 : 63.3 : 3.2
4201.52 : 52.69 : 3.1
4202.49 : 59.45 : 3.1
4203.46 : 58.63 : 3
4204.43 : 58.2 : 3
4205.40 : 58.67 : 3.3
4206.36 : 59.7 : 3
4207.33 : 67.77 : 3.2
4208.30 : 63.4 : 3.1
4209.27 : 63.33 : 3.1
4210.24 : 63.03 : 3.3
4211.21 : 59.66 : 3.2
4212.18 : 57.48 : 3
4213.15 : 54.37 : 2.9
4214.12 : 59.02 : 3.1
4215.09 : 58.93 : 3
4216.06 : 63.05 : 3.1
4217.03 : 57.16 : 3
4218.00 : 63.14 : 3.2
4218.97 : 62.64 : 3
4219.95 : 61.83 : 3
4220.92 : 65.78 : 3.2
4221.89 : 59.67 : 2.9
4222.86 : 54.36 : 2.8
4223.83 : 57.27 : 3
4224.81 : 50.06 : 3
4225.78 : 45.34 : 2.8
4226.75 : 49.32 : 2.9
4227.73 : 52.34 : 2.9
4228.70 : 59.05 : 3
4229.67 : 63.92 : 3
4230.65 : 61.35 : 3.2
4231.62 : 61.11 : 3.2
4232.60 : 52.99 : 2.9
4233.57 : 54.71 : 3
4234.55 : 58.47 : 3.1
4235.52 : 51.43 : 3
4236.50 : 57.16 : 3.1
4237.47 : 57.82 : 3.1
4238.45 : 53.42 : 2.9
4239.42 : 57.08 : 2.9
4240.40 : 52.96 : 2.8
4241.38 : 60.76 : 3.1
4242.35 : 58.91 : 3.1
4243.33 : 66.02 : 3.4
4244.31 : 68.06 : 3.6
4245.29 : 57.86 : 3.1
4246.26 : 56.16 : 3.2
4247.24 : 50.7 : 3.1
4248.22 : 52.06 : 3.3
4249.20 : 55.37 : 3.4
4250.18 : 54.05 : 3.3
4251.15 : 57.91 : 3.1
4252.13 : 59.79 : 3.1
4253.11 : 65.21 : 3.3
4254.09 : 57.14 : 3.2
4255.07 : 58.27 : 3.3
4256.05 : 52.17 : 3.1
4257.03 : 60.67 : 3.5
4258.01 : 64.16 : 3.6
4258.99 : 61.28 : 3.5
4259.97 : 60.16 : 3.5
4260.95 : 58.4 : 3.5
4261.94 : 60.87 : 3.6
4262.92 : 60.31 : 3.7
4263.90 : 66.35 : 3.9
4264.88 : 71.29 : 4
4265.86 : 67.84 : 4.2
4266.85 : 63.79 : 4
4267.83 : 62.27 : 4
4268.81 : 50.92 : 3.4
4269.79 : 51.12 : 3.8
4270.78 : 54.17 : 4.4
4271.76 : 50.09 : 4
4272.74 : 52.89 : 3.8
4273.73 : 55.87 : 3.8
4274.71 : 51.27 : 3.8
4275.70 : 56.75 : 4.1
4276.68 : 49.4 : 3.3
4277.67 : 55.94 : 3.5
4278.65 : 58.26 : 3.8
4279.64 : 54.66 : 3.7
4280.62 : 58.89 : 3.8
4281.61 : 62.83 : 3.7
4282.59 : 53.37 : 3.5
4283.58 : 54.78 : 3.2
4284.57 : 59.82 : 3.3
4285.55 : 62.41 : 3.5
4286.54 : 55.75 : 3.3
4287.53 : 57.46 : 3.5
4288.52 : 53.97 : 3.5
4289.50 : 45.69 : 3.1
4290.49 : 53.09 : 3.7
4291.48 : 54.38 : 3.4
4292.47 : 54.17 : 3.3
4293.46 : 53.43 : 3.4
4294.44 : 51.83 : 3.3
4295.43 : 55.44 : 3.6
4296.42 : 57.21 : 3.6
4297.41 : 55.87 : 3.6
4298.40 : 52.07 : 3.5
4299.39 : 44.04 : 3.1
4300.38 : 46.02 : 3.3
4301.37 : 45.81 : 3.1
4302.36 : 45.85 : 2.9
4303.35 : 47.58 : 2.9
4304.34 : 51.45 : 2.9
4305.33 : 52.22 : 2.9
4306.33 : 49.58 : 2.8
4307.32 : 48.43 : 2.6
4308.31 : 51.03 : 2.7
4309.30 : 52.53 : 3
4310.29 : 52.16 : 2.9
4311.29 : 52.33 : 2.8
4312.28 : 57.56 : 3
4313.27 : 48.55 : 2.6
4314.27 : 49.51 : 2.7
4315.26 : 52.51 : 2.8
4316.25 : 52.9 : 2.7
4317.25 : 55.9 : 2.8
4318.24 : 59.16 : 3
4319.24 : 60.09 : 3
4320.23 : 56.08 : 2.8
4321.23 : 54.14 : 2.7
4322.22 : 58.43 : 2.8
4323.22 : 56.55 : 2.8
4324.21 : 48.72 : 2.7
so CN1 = -0.052 mag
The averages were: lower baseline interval 53.3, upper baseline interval 57.8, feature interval 57.7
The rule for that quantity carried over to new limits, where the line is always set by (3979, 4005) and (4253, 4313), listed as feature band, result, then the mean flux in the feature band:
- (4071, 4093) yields 0.027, 57.3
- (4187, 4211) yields -0.053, 59.6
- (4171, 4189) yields 0.004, 56.8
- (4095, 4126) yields 0.122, 52.1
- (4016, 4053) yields -0.020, 60.6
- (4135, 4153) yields 0.006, 57.4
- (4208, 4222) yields -0.081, 60.8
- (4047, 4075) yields -0.024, 60.4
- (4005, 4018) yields -0.058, 63.2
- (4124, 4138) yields 0.033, 56.2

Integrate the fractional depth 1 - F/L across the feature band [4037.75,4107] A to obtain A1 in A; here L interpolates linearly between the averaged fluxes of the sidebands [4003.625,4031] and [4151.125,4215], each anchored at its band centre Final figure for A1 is 4.0 A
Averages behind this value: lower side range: 62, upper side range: 58.7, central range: 57.4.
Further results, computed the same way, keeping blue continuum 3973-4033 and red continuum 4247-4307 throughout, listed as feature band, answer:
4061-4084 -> -0.07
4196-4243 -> -1.36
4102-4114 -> 1.72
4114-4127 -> 0.54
